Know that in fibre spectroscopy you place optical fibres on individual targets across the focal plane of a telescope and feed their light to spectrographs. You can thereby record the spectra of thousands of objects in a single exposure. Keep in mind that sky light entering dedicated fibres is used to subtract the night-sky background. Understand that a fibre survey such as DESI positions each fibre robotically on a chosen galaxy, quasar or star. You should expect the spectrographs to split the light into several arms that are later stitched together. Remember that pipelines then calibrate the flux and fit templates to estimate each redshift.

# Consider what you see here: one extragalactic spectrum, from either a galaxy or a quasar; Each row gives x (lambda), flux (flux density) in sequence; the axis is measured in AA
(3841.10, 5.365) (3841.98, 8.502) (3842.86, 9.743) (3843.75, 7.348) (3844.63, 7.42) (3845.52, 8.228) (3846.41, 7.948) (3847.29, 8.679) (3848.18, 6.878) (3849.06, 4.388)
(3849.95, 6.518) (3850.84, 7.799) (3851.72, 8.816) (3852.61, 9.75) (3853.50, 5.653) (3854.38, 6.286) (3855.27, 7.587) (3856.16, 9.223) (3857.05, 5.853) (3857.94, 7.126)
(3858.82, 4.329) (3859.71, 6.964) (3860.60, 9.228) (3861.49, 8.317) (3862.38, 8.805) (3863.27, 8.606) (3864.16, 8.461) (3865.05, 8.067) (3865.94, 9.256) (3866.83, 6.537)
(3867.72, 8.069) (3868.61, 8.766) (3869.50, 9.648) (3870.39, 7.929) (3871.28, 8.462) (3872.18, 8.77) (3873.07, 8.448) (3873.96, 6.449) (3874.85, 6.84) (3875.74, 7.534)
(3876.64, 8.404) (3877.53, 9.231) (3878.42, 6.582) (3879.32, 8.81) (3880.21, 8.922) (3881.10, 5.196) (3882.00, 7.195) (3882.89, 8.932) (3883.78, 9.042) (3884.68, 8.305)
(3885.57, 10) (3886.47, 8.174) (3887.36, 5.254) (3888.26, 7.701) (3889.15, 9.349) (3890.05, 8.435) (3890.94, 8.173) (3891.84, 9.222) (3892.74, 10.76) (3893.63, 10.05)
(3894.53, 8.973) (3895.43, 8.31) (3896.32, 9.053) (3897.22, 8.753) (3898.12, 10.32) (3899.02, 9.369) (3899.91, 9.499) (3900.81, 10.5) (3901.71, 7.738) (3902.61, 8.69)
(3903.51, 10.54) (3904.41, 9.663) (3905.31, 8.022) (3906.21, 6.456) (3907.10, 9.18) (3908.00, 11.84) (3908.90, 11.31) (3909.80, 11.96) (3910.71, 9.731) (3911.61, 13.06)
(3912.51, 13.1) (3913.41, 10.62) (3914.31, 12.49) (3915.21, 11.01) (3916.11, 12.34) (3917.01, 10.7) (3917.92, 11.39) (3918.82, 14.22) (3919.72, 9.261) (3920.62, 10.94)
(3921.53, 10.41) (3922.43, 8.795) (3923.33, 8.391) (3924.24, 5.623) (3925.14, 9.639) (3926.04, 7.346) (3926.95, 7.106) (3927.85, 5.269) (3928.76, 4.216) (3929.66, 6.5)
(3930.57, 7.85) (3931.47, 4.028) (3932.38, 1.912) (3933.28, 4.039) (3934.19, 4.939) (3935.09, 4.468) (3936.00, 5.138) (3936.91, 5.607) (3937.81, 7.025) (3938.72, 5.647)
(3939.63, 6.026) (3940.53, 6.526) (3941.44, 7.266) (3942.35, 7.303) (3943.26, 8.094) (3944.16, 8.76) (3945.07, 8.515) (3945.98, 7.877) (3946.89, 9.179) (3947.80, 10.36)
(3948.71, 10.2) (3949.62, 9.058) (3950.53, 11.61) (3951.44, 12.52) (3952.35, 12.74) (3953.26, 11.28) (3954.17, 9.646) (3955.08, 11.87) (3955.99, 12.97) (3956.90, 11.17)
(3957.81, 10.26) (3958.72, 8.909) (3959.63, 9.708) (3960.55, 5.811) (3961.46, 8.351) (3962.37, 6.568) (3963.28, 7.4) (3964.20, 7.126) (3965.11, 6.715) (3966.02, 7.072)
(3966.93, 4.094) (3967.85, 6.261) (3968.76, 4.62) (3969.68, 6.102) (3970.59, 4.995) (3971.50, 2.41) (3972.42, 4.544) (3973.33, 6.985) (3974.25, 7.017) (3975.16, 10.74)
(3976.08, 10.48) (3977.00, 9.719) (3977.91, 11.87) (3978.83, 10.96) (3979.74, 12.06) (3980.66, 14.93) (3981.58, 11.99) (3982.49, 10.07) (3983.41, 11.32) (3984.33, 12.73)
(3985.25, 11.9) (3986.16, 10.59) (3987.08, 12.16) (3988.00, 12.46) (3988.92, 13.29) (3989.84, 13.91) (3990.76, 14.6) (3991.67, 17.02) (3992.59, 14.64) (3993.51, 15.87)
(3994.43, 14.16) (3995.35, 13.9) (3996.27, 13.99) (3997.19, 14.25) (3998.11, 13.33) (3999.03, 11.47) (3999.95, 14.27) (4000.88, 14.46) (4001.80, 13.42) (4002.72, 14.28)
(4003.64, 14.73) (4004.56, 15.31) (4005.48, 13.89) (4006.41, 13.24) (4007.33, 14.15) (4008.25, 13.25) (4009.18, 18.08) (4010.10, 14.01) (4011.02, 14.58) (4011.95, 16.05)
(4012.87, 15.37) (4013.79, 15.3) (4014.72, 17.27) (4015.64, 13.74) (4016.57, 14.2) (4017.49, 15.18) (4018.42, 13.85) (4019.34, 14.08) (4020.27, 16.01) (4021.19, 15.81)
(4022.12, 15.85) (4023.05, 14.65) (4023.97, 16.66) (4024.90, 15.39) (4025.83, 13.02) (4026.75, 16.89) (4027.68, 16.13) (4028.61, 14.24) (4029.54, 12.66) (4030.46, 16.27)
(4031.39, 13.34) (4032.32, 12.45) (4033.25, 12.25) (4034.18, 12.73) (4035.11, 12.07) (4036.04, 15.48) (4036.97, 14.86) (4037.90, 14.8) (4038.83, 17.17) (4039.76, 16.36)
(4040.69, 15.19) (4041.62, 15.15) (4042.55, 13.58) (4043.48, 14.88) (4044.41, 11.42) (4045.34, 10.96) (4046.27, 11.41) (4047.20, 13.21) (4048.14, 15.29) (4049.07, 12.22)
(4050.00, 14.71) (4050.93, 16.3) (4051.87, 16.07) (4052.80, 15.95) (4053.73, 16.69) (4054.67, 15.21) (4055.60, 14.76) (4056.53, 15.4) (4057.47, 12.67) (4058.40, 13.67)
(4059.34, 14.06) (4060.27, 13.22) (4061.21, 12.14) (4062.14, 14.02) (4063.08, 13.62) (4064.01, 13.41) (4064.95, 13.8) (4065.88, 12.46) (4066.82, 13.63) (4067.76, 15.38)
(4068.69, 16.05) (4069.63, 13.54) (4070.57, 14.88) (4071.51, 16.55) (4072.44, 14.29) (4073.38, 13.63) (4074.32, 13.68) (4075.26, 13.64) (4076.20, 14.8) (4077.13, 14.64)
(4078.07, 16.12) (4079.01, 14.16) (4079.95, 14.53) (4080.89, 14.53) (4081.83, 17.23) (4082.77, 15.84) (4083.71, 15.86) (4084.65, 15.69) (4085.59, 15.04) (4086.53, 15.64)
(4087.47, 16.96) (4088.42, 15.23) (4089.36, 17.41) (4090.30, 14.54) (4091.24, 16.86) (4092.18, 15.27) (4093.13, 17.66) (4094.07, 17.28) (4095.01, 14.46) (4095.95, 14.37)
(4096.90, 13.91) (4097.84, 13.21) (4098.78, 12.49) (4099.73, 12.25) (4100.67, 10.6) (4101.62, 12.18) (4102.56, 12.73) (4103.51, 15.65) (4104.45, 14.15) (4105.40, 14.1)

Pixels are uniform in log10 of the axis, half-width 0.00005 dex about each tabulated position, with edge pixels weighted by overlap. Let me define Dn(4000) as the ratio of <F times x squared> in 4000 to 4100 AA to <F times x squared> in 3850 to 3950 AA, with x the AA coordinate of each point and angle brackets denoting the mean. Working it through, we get 1.89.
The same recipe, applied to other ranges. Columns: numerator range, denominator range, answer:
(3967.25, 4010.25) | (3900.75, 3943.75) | 1.47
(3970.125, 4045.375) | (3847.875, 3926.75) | 1.63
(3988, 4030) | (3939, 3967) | 1.69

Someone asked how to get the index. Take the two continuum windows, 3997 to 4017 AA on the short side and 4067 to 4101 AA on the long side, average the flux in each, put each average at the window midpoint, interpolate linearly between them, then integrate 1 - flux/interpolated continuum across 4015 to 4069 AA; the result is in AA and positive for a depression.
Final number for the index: 1.2 AA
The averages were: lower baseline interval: 14.5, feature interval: 14.4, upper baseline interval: 15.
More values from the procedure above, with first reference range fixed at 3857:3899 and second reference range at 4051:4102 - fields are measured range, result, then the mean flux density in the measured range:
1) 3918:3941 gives 6.9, 6.91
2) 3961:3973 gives 5.6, 5.88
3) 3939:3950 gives 2.3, 8.22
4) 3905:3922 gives -2.9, 11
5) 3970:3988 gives 2.6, 9.91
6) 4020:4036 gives -1.7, 14.5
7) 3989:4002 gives -2.4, 14.2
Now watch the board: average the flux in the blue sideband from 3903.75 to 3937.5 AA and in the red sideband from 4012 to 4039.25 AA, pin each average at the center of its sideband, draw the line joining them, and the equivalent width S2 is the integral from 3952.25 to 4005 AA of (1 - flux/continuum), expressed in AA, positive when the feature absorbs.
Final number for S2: 5.9 AA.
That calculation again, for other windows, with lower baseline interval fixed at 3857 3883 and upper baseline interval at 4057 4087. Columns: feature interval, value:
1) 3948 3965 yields 1.4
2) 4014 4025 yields -2.1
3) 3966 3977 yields 4.7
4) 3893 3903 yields -0.5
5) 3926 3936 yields 4.8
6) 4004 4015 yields -2.3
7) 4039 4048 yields -0.2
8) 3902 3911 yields -0.6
